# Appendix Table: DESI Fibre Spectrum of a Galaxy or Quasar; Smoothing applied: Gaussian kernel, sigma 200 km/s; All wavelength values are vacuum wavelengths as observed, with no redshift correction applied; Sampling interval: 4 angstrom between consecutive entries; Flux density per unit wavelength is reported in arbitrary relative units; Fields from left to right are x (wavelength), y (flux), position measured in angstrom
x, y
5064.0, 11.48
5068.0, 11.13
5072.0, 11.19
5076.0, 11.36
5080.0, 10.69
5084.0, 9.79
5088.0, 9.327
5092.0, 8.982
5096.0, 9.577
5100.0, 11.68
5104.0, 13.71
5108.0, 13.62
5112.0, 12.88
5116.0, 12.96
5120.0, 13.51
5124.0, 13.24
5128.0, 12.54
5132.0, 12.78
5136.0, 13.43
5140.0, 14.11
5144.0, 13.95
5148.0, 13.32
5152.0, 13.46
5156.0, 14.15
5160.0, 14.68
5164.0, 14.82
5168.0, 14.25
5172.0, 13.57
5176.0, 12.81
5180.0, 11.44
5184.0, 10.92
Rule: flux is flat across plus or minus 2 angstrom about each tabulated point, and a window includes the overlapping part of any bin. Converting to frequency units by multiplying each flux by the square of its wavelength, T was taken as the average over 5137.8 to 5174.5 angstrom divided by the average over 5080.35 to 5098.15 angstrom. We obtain 1.51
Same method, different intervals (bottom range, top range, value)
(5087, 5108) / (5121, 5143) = 1.22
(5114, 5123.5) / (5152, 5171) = 1.10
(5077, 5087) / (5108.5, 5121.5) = 1.30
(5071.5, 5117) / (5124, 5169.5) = 1.24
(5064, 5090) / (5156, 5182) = 1.33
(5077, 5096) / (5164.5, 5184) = 1.37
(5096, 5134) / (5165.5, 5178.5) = 1.08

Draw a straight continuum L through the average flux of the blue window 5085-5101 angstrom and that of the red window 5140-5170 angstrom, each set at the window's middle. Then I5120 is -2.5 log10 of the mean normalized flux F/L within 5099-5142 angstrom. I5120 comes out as -0.13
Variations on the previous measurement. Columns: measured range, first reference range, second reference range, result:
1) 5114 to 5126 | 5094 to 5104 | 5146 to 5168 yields -0.082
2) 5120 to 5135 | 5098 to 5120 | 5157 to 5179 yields 0.026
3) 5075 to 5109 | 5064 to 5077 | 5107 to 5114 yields 0.135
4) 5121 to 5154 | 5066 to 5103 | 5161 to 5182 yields -0.091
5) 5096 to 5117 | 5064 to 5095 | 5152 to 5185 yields -0.120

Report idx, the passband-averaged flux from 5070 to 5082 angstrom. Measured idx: 11.1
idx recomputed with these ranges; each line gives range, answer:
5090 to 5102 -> 10.1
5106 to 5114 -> 13.2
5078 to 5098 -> 9.67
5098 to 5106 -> 12.7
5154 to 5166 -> 14.5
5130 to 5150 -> 13.5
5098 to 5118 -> 13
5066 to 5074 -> 11.2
